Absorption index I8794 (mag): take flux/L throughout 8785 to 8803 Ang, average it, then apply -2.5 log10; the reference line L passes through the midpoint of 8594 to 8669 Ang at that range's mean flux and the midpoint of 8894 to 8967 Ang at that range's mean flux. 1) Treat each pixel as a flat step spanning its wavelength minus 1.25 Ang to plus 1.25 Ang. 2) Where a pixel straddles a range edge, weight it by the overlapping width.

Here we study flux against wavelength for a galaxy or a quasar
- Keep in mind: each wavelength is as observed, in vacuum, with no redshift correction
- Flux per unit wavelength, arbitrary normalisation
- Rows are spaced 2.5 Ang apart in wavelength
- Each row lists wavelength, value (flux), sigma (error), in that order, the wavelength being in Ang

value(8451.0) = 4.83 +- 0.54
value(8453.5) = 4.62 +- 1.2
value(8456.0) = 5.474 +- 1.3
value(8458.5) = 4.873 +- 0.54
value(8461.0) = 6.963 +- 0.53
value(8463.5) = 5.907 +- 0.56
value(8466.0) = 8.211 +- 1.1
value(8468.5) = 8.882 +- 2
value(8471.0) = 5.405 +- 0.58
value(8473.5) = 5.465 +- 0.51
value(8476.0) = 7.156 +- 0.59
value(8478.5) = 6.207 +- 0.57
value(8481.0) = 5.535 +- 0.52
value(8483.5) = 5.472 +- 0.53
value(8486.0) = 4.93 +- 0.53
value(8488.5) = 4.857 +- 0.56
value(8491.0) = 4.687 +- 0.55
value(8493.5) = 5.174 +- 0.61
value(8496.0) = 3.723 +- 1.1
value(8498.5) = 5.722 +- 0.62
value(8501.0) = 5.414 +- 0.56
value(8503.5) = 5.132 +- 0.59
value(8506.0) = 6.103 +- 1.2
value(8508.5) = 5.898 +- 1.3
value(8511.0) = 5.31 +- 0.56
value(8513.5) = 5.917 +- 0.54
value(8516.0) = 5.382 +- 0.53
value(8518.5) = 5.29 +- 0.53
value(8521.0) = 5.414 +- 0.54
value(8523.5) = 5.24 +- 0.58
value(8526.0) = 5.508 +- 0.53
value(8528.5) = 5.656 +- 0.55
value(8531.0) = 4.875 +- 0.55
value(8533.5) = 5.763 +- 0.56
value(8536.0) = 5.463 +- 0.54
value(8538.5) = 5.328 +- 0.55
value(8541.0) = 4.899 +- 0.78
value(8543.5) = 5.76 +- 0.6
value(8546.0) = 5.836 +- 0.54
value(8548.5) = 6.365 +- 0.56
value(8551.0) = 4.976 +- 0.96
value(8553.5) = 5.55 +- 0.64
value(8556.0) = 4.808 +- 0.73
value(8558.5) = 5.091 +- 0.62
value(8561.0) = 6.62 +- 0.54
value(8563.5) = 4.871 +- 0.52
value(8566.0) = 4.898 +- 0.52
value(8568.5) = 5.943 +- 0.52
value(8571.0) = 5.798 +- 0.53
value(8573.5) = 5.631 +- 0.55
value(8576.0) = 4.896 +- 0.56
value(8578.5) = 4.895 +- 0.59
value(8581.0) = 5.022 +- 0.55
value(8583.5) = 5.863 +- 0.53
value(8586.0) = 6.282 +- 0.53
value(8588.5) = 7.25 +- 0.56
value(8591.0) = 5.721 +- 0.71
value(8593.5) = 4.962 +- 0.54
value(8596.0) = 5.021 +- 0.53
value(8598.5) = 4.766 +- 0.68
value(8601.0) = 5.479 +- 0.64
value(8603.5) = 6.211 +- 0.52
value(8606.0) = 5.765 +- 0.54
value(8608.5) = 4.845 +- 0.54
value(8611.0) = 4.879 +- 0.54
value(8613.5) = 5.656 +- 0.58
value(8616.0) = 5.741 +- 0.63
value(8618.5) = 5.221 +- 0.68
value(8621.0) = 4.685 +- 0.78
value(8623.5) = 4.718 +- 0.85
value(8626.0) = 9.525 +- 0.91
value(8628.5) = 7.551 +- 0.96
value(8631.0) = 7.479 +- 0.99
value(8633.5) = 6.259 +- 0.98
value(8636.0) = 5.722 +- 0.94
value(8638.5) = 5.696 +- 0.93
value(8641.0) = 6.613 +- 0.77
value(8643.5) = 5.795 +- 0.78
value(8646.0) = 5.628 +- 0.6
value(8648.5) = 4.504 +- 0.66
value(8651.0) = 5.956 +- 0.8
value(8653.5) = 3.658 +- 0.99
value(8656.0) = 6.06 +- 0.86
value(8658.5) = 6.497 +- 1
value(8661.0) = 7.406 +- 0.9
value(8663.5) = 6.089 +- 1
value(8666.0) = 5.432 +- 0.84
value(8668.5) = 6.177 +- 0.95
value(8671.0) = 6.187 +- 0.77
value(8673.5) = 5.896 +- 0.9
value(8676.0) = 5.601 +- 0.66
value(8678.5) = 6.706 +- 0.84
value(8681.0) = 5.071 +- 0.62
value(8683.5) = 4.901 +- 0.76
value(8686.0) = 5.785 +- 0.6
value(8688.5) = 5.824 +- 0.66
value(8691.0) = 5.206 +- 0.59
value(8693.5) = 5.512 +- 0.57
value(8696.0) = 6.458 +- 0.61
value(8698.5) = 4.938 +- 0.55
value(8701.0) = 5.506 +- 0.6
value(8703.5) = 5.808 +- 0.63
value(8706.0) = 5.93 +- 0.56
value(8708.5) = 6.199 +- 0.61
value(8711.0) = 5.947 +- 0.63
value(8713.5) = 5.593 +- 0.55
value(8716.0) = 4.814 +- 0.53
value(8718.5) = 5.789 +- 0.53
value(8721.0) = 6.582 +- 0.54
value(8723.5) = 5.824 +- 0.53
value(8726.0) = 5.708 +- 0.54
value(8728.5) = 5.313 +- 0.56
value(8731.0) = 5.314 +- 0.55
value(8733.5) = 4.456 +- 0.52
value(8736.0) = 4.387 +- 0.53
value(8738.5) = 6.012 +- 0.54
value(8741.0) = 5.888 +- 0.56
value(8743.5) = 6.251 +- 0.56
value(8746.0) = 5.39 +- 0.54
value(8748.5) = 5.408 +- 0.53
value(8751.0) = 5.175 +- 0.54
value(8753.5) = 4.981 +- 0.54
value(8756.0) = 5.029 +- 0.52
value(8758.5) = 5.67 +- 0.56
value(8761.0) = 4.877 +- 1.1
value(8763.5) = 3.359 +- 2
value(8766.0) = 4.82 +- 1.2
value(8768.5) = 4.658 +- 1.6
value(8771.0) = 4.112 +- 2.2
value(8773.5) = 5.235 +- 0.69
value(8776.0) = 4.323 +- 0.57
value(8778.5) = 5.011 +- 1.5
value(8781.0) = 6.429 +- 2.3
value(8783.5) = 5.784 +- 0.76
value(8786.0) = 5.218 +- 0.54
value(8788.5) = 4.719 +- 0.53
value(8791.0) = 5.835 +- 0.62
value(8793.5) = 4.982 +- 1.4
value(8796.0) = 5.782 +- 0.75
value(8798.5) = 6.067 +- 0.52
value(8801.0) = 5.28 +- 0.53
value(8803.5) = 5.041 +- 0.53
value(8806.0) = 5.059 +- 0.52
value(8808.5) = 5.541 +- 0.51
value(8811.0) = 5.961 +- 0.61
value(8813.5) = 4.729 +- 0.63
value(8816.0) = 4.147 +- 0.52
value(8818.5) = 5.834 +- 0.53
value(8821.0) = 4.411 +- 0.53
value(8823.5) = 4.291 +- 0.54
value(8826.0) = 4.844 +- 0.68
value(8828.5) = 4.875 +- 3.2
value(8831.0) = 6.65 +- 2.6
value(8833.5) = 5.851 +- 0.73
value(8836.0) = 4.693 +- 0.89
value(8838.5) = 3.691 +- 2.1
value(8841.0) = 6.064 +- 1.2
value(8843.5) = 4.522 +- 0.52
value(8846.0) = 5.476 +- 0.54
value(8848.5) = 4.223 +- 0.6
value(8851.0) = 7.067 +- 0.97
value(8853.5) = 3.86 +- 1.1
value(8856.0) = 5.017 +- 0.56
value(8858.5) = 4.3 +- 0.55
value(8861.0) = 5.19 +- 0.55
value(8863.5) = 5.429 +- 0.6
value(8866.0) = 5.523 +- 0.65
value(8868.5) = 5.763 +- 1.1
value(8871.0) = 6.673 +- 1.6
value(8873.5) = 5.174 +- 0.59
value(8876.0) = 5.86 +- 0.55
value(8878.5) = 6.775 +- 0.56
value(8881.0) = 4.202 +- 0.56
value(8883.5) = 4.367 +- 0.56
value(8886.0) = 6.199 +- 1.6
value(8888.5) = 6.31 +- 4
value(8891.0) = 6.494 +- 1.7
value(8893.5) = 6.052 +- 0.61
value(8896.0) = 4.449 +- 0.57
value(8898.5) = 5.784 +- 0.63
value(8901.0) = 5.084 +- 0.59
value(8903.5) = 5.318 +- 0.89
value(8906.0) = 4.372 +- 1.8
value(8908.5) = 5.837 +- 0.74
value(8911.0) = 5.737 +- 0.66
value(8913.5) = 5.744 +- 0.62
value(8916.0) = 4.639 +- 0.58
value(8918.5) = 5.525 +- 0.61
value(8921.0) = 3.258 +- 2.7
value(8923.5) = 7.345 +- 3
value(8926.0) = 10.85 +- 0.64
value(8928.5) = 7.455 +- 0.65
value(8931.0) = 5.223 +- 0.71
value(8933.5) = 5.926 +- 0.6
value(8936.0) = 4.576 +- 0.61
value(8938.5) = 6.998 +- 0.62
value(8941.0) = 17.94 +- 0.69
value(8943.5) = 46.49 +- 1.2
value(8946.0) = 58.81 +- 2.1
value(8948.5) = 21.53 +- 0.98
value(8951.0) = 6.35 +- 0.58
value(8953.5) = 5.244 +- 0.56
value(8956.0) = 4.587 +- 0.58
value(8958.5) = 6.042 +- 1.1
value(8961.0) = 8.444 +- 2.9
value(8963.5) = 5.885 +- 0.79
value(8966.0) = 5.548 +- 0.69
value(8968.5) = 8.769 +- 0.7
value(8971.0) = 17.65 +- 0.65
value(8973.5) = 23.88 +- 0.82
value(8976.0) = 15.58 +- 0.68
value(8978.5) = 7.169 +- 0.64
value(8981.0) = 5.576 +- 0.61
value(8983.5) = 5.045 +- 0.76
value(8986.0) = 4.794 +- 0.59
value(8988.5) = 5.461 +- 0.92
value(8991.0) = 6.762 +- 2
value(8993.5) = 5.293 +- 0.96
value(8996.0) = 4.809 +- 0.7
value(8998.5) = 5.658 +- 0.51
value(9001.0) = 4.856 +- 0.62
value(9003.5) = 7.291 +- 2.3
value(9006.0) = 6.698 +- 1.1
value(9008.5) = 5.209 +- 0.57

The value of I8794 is 0.44 mag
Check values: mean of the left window 5.82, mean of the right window 10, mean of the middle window 5.4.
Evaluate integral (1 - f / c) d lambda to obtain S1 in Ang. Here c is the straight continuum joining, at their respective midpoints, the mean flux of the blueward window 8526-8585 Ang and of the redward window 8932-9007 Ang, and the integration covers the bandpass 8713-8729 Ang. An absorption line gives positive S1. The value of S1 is 4.3 Ang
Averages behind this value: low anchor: 5.43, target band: 5.68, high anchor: 11.3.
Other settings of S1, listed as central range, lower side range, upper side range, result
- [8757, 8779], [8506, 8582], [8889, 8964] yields 9.3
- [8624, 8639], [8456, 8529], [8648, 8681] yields -3.0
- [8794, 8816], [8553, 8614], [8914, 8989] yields 9.0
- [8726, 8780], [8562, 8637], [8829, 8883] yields 4.2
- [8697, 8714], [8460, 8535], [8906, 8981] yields 5.4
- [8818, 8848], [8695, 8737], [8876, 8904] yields 2.7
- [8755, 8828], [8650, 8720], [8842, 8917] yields 6.3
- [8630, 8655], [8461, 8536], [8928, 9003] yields 5.7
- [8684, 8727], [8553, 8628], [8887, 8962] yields 8.3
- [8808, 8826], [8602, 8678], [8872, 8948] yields 7.1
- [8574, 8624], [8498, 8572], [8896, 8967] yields 6.6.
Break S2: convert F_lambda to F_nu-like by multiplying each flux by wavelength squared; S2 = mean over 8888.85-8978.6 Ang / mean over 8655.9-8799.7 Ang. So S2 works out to 1.99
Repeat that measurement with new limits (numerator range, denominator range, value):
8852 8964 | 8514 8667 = 1.61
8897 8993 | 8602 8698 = 1.85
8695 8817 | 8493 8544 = 1.05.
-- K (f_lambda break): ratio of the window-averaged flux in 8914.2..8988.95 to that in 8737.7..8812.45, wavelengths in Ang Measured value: 2.2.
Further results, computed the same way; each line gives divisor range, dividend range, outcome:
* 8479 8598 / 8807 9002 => 1.42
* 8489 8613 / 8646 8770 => 1.02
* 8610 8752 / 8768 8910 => 0.92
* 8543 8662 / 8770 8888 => 0.92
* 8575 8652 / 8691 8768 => 0.94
